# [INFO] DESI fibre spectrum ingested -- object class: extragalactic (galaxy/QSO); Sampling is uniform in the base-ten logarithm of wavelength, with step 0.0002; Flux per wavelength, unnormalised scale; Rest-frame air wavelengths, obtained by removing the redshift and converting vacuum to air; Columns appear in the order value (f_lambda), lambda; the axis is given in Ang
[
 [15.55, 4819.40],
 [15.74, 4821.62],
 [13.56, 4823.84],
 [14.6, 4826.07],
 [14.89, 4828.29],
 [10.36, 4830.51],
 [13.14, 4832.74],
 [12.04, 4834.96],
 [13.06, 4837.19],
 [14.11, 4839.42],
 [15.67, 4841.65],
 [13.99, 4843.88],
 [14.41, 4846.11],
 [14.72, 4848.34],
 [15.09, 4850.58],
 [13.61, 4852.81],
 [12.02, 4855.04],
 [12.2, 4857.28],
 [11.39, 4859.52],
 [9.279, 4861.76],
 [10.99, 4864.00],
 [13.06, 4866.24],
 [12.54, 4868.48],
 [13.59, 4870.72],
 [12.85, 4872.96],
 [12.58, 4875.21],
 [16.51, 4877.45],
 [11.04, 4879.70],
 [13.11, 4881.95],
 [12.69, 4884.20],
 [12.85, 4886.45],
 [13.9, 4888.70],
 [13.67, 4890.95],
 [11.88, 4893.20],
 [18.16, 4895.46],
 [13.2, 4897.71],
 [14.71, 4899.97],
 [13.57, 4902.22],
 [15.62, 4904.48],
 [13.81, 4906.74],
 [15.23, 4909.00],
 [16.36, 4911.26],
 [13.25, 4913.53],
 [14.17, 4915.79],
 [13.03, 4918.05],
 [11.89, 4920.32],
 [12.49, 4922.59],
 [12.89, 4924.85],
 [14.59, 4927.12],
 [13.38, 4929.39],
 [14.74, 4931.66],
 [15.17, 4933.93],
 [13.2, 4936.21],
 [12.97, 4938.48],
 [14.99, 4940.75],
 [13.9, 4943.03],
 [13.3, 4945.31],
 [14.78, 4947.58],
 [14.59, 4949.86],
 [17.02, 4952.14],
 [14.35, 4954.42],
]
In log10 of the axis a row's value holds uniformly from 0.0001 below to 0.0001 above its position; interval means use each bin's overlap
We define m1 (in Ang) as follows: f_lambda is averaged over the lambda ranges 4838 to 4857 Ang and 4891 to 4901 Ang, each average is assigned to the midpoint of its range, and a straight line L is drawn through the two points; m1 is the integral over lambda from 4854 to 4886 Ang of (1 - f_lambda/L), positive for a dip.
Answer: 4.1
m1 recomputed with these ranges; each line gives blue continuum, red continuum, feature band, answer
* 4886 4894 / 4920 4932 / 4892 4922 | -2.2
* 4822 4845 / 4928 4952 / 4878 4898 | 0.6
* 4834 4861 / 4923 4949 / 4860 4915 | 0.8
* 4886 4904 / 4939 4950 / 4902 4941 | 0.6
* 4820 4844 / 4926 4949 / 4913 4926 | 1.0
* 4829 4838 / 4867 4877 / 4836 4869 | -1.1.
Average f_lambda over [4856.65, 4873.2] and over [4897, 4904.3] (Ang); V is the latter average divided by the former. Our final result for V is 1.2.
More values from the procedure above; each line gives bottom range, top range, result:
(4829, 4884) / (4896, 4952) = 1.09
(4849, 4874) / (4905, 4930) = 1.11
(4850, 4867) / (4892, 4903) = 1.18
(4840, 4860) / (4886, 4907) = 1.03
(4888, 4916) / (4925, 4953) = 0.99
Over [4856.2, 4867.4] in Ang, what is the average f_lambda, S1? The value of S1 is 11.4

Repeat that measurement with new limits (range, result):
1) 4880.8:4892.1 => 13.2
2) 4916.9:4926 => 12.6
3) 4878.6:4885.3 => 12.3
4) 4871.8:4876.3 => 12.7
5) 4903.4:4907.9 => 14.7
